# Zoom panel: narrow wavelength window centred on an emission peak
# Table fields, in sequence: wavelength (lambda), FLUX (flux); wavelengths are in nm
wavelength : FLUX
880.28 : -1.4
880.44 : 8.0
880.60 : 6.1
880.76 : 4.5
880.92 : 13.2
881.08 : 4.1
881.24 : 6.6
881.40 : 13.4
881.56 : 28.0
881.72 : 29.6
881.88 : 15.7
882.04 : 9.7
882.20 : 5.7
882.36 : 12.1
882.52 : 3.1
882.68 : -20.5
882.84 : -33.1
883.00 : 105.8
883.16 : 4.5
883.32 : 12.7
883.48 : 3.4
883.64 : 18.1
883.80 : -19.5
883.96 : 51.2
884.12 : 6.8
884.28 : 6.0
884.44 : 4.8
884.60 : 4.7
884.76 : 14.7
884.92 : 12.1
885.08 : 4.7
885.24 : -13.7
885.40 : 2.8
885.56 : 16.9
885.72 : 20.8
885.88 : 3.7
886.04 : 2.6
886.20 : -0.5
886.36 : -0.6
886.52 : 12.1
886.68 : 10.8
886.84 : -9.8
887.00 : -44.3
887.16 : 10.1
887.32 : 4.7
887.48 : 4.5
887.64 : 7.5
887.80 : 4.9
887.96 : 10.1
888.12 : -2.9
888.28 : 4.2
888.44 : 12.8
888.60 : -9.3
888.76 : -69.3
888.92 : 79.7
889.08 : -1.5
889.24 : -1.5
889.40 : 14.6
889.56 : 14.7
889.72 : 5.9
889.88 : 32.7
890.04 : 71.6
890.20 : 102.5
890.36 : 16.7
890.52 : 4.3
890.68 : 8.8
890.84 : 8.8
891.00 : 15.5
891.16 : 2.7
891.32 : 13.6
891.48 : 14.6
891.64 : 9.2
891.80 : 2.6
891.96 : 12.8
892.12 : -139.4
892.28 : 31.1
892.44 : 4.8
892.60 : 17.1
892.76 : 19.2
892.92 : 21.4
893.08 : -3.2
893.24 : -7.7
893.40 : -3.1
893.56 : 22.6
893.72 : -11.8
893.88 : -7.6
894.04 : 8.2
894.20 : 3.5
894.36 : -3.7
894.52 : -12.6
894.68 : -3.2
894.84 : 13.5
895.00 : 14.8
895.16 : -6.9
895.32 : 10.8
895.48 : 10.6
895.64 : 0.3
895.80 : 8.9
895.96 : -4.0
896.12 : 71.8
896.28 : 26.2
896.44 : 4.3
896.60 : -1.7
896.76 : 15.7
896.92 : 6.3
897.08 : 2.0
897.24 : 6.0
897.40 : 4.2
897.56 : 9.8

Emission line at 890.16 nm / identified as [O III] 5007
